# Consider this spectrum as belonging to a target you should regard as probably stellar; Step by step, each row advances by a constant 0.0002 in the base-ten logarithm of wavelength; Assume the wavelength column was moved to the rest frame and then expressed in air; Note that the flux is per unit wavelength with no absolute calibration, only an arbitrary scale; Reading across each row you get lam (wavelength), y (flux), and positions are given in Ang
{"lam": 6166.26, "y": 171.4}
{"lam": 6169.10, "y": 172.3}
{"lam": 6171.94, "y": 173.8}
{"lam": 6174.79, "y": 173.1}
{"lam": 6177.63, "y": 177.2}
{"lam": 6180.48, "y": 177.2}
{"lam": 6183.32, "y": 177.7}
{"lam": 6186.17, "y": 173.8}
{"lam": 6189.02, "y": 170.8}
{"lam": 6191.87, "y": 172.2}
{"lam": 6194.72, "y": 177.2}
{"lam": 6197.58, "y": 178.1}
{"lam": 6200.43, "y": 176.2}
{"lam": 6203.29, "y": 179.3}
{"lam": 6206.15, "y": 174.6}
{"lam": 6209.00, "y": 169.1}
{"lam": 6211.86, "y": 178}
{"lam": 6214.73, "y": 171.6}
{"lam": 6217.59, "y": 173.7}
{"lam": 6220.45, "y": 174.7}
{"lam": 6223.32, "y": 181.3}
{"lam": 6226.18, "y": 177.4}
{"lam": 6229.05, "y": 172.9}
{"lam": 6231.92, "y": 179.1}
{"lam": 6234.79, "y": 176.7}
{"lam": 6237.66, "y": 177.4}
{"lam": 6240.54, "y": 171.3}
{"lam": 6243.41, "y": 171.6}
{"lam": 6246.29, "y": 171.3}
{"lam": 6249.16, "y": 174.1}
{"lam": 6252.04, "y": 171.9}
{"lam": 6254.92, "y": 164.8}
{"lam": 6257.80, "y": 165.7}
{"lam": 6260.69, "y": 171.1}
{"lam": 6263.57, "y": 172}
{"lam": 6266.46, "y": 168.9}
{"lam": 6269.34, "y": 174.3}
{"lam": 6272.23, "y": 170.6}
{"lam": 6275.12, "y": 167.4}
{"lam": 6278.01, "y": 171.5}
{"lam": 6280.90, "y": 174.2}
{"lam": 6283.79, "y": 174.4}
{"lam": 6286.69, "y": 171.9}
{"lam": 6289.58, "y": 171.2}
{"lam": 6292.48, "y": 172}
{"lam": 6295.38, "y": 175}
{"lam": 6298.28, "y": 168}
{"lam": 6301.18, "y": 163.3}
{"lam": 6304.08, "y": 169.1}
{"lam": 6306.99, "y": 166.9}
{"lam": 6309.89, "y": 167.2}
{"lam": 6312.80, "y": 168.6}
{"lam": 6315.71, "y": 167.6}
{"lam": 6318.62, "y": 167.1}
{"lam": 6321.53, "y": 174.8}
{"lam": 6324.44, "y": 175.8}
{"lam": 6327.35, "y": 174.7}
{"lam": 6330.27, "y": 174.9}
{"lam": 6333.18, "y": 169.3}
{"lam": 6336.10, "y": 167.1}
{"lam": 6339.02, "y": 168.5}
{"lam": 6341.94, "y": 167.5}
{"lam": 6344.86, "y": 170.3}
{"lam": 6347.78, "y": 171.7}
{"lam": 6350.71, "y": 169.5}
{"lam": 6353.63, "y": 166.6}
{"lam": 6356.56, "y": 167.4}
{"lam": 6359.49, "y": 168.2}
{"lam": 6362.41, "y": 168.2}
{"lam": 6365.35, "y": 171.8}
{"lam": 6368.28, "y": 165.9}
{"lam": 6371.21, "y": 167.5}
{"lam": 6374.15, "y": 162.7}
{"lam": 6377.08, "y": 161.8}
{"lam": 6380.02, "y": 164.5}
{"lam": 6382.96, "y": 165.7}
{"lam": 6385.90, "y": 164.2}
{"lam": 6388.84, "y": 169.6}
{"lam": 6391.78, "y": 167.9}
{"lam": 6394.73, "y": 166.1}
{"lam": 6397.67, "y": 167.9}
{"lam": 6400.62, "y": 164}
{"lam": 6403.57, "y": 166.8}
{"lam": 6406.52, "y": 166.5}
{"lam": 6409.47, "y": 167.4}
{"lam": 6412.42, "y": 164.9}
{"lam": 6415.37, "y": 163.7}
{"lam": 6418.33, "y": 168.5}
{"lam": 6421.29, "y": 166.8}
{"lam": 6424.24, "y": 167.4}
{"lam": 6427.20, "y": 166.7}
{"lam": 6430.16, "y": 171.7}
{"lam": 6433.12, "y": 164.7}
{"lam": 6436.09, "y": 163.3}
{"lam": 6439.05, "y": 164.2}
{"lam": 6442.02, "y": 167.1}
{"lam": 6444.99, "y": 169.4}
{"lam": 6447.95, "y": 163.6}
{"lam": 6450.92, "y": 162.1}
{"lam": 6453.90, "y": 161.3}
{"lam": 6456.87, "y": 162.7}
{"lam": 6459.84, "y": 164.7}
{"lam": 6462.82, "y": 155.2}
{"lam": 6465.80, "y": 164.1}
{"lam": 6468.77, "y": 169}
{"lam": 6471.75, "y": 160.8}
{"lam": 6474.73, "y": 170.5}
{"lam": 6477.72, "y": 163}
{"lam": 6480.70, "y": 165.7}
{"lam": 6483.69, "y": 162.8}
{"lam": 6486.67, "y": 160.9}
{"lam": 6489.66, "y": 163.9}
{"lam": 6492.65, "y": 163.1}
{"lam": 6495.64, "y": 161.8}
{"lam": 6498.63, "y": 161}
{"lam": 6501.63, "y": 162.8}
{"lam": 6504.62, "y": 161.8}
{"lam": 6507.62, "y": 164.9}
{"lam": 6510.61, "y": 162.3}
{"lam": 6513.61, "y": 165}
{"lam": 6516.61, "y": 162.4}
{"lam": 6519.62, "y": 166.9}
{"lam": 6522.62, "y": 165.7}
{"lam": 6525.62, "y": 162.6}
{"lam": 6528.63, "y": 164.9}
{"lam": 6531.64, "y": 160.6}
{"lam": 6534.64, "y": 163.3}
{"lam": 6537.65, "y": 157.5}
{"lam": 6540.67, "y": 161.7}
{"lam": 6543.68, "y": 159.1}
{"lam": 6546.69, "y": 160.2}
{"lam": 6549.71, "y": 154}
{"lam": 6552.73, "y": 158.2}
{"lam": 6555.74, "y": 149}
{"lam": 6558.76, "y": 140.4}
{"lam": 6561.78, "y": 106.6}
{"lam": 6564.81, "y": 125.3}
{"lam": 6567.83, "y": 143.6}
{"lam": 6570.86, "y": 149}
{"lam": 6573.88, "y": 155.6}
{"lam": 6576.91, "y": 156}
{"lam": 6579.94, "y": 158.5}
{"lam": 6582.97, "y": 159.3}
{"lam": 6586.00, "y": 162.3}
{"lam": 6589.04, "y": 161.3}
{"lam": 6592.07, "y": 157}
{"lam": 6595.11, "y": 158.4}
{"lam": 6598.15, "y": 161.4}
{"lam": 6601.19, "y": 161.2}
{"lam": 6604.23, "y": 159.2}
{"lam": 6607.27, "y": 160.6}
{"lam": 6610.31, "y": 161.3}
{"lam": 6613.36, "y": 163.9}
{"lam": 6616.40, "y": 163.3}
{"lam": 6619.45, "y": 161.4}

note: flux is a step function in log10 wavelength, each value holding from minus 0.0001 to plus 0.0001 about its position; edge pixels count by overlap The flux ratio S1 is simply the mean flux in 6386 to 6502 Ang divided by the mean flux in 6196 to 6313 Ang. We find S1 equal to 0.96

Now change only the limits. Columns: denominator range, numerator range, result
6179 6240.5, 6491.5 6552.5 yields 0.92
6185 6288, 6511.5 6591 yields 0.89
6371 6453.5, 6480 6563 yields 0.96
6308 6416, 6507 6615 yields 0.93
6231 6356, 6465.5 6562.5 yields 0.94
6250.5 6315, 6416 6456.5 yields 0.98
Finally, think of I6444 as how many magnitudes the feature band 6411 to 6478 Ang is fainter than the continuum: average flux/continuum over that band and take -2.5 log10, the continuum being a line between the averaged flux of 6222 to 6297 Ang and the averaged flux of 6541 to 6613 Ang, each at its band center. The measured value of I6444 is -0.02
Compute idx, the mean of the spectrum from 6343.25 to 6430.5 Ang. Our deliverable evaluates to 167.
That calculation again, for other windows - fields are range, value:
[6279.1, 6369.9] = 170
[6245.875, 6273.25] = 170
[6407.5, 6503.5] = 165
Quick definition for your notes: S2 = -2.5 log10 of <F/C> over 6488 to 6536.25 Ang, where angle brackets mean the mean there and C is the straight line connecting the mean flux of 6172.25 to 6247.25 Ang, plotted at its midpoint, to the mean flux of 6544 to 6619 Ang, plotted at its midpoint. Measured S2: -0.04 mag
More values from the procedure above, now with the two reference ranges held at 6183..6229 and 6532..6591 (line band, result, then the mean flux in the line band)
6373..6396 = -0.012 mag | 165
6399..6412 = -0.026 mag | 166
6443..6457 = -0.033 mag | 164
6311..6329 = -0.023 mag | 171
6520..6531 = -0.069 mag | 164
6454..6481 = -0.039 mag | 164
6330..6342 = -0.016 mag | 169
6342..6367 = -0.024 mag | 169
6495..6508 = -0.044 mag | 162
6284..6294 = -0.014 mag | 172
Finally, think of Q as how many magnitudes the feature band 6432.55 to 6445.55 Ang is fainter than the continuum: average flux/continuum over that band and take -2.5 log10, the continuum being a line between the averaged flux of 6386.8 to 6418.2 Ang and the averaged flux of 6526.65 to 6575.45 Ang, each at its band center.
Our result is -0.02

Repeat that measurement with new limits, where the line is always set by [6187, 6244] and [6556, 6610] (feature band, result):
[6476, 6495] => -0.04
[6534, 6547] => -0.04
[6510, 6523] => -0.06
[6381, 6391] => -0.01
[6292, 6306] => 0.00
